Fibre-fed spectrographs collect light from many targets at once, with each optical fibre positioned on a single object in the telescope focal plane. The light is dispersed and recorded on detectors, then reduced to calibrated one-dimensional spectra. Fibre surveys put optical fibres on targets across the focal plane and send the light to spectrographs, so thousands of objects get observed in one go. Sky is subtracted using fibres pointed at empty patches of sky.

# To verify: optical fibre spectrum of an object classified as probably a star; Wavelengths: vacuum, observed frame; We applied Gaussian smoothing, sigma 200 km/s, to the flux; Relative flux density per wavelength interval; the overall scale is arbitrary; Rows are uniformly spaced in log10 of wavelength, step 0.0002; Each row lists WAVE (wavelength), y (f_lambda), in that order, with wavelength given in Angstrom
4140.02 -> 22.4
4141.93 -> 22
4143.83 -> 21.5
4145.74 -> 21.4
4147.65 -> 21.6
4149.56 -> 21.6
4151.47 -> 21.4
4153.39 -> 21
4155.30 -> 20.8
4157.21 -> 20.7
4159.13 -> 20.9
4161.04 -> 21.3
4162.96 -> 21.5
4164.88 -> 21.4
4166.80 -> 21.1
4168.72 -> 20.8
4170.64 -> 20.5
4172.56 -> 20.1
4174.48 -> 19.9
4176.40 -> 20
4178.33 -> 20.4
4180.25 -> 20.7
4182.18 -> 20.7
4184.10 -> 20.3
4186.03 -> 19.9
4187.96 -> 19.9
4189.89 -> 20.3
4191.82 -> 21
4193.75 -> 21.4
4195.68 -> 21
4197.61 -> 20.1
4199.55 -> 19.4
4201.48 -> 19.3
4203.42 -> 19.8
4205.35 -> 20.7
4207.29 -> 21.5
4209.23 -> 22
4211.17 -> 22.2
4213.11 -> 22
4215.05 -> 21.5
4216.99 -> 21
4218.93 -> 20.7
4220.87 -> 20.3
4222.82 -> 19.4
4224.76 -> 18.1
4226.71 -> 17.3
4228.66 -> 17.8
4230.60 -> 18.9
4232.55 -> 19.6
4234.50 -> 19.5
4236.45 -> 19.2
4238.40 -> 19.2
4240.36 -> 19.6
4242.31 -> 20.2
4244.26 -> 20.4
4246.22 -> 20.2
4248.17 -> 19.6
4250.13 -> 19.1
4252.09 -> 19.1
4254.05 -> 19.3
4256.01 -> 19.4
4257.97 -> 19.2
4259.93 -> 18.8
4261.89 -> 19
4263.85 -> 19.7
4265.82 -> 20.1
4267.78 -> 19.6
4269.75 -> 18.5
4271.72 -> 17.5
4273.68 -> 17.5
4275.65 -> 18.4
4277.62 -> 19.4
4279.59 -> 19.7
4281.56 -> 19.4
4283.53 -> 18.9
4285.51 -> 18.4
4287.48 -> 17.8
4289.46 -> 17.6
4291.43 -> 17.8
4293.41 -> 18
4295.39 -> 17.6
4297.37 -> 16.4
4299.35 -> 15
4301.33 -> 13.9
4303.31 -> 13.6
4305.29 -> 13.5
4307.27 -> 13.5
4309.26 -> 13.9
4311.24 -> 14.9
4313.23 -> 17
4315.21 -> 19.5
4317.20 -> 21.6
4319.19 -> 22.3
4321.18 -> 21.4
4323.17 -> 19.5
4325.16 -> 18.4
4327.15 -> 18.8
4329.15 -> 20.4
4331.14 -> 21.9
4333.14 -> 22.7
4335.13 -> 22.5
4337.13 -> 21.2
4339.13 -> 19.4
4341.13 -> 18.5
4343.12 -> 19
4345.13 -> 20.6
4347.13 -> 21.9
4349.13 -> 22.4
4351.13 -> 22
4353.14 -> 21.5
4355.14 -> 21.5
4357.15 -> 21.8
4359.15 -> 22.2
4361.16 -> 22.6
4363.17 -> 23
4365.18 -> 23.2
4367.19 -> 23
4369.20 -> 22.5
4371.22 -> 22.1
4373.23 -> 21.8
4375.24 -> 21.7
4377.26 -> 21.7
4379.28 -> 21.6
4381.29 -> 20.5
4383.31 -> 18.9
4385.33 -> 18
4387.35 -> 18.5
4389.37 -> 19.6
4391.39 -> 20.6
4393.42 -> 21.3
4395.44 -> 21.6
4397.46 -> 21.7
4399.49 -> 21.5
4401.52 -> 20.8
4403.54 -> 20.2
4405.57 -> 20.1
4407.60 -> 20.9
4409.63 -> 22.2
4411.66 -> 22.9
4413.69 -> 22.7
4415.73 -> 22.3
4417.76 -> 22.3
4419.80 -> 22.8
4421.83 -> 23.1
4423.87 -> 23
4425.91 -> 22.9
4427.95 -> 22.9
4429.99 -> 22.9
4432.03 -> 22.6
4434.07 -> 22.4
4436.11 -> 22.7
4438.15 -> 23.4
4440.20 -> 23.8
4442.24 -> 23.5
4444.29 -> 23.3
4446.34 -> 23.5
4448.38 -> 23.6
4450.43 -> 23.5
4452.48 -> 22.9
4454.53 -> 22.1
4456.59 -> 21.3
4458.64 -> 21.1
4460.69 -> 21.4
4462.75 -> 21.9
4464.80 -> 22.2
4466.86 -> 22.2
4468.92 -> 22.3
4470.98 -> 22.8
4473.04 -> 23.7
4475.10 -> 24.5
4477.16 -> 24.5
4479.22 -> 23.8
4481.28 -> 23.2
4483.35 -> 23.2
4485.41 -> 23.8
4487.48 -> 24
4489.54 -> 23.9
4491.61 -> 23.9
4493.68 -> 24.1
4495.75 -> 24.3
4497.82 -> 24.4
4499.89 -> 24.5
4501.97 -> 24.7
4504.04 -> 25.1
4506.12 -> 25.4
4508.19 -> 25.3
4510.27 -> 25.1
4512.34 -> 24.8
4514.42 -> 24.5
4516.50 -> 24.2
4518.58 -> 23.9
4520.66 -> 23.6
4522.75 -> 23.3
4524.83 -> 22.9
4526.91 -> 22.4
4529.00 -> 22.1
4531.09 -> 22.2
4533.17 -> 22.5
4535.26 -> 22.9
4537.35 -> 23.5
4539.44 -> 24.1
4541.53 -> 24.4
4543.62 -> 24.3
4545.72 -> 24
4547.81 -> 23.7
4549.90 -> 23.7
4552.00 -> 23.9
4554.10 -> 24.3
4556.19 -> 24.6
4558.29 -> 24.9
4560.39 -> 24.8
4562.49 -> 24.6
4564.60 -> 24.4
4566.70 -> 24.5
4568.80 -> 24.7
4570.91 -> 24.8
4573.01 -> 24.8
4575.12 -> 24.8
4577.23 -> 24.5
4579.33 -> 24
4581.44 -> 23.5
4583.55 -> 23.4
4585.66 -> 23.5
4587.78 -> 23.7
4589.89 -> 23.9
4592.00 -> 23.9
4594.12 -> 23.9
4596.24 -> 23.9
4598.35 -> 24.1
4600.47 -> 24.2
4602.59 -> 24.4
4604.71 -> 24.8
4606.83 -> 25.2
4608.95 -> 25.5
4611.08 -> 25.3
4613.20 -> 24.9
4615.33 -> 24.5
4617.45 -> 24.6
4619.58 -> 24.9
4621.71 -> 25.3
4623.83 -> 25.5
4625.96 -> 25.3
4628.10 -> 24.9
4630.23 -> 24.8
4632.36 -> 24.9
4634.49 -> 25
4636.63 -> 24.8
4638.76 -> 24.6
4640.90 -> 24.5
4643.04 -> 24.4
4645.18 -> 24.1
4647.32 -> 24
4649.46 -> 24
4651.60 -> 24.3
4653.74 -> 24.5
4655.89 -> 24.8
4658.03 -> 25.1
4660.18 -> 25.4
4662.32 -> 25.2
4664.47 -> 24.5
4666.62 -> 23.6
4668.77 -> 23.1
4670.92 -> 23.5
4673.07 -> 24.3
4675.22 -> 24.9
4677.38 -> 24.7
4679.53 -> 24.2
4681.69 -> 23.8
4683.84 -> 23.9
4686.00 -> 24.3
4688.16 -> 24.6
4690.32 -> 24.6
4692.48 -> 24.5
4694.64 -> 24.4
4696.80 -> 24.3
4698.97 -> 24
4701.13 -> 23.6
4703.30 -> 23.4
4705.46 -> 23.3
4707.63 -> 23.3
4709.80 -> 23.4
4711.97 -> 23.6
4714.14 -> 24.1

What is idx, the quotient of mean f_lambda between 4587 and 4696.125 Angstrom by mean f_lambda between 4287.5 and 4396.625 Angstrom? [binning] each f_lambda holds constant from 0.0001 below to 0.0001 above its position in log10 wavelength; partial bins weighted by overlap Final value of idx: 1.24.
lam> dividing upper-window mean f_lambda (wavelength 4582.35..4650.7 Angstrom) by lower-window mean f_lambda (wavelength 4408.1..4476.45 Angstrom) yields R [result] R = 1.08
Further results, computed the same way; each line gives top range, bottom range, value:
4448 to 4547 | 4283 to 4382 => 1.20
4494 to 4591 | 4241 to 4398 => 1.23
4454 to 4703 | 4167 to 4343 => 1.25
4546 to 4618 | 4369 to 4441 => 1.12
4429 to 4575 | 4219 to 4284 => 1.23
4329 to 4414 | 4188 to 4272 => 1.07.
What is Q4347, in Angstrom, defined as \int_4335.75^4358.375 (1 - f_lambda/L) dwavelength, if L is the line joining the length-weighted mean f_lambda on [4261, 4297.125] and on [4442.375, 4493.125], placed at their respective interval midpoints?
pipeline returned -0.8 Angstrom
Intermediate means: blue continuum 18.6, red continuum 23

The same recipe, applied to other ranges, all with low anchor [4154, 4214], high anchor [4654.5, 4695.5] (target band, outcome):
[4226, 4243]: 1.6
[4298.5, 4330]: 6.3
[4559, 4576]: -0.8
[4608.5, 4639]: -1.2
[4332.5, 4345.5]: 0.8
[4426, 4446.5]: -0.4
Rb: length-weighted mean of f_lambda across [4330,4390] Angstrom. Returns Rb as 21.3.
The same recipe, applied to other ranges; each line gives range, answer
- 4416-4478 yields 22.8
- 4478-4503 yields 24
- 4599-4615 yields 24.8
